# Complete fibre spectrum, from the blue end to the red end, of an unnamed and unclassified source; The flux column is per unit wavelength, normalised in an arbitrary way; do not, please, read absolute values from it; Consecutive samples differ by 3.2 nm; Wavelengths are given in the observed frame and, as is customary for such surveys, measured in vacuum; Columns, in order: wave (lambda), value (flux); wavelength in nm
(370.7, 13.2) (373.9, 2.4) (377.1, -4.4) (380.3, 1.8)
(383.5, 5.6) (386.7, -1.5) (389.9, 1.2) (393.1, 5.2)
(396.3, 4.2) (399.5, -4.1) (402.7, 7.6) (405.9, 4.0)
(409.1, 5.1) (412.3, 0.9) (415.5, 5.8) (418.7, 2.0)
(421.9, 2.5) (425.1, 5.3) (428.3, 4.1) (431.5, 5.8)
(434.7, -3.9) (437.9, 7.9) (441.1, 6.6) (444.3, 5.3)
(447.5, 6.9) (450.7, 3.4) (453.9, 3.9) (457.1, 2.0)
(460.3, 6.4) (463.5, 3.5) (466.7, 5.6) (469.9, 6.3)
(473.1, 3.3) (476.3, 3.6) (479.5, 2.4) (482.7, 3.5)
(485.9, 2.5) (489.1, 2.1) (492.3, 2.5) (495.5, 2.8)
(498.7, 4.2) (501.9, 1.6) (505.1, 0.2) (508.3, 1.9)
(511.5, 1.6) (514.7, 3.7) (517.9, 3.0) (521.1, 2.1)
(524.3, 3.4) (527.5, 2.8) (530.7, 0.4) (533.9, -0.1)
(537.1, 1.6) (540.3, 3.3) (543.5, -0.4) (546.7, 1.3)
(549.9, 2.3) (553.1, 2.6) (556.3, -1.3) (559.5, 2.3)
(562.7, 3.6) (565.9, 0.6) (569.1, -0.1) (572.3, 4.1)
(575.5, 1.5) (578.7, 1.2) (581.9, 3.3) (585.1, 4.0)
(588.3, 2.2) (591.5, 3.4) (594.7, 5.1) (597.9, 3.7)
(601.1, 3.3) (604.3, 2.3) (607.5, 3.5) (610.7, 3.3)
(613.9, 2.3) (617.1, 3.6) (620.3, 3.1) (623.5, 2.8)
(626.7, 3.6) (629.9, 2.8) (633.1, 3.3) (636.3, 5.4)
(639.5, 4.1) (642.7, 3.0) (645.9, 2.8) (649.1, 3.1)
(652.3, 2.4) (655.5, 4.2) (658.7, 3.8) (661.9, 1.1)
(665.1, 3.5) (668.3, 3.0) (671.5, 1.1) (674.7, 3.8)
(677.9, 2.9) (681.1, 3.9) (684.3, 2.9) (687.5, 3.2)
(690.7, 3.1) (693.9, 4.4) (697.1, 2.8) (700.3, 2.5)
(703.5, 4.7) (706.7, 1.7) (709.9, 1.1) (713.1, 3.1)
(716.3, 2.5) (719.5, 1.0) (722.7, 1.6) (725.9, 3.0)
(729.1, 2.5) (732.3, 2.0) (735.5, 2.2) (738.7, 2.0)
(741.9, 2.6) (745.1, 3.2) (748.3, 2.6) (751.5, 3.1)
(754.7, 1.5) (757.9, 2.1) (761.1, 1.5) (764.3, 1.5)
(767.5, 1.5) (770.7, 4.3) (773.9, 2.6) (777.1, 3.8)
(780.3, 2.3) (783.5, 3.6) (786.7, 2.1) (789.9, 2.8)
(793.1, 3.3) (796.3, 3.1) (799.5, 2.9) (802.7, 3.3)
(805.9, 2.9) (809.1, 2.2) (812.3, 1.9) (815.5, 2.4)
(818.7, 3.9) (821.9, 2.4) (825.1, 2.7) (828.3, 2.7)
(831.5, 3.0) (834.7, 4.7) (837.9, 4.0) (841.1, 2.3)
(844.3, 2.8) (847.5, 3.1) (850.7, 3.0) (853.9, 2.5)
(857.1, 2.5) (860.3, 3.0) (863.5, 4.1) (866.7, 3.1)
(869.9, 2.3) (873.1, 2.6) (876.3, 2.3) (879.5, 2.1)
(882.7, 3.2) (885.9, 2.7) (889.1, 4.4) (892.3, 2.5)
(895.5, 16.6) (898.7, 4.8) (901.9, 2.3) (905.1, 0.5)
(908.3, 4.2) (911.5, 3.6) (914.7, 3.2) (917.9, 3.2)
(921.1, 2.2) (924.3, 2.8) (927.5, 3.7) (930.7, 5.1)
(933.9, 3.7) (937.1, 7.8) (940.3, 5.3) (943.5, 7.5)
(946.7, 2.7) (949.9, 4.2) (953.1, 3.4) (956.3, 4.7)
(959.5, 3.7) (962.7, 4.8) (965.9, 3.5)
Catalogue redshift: 1.401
